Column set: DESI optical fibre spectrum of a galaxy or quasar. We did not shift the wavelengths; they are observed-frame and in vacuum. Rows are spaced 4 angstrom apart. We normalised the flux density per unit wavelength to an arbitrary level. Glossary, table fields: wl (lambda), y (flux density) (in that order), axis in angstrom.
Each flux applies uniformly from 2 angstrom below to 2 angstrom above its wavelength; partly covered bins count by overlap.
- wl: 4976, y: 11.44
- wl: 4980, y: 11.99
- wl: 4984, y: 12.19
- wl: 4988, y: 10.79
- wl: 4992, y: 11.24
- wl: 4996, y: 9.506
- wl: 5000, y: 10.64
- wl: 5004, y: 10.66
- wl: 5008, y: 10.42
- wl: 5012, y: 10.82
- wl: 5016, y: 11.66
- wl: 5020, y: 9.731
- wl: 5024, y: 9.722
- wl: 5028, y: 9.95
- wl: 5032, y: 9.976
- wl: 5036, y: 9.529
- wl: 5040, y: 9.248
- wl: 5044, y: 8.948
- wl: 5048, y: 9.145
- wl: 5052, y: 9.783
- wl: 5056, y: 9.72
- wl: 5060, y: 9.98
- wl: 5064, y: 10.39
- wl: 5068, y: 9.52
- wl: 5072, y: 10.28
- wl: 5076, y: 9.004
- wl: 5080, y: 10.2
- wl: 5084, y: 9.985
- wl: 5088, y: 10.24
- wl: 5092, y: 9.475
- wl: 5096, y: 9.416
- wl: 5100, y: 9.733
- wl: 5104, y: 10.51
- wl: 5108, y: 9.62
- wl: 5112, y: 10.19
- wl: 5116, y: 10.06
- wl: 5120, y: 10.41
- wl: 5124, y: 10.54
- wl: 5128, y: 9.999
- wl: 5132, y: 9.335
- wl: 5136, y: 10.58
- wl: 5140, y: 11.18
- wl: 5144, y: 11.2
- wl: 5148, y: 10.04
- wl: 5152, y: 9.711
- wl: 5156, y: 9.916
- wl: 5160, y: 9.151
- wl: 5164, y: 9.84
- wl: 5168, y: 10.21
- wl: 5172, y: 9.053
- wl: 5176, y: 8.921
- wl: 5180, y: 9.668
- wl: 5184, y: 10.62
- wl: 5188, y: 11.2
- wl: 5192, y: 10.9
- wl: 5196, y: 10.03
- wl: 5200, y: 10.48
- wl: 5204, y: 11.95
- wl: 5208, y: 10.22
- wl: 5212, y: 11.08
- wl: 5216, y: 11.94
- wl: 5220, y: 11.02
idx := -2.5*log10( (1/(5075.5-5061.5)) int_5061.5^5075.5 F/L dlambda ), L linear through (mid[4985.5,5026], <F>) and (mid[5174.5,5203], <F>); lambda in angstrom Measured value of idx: 0.06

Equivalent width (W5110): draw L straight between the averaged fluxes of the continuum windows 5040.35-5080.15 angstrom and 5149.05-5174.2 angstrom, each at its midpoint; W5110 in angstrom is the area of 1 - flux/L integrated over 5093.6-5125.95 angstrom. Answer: -1.3 angstrom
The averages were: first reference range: 9.66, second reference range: 9.66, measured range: 10.1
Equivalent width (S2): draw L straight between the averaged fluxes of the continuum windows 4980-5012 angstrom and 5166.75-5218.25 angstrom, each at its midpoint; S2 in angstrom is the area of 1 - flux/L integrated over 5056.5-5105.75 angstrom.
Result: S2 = 3.7 angstrom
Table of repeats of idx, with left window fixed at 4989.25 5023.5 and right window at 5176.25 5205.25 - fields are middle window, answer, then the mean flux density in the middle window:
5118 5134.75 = 0.048 mag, 10.1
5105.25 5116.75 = 0.060 mag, 9.98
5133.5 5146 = -0.037 mag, 10.9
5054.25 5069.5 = 0.067 mag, 9.92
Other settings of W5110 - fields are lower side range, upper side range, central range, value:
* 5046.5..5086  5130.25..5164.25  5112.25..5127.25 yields -0.4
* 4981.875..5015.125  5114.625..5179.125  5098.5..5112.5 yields 0.3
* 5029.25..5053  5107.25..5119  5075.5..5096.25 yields 0.0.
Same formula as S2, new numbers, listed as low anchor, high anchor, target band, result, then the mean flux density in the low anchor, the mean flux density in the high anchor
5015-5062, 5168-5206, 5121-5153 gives -0.72 angstrom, 9.74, 10.3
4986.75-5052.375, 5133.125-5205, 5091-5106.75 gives 0.58 angstrom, 10.1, 10.2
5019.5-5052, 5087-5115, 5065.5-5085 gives -0.12 angstrom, 9.54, 9.88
